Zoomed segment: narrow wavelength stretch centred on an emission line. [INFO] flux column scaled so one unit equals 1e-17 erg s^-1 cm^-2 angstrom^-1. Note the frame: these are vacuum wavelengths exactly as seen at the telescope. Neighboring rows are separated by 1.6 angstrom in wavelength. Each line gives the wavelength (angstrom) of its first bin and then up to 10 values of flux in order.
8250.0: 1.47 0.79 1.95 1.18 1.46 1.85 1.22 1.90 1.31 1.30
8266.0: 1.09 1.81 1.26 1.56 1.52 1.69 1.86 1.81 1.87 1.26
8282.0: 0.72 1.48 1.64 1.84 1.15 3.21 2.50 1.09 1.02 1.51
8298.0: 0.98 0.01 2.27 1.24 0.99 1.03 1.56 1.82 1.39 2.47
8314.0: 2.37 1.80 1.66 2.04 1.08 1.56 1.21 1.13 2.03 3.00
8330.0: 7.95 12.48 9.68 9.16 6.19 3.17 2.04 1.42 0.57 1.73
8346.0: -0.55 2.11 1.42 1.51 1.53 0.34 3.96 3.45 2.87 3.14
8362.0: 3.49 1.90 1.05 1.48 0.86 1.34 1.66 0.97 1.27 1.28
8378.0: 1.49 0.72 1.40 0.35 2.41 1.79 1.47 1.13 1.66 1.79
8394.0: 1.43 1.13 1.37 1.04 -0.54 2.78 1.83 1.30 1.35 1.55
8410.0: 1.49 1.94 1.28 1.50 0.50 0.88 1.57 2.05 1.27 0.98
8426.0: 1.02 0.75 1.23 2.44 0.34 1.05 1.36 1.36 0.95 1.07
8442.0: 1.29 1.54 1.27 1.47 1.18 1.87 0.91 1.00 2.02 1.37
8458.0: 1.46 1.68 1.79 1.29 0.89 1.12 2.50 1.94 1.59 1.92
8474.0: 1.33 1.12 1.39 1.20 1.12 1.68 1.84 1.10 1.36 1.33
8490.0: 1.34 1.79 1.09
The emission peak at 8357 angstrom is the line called [N II]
